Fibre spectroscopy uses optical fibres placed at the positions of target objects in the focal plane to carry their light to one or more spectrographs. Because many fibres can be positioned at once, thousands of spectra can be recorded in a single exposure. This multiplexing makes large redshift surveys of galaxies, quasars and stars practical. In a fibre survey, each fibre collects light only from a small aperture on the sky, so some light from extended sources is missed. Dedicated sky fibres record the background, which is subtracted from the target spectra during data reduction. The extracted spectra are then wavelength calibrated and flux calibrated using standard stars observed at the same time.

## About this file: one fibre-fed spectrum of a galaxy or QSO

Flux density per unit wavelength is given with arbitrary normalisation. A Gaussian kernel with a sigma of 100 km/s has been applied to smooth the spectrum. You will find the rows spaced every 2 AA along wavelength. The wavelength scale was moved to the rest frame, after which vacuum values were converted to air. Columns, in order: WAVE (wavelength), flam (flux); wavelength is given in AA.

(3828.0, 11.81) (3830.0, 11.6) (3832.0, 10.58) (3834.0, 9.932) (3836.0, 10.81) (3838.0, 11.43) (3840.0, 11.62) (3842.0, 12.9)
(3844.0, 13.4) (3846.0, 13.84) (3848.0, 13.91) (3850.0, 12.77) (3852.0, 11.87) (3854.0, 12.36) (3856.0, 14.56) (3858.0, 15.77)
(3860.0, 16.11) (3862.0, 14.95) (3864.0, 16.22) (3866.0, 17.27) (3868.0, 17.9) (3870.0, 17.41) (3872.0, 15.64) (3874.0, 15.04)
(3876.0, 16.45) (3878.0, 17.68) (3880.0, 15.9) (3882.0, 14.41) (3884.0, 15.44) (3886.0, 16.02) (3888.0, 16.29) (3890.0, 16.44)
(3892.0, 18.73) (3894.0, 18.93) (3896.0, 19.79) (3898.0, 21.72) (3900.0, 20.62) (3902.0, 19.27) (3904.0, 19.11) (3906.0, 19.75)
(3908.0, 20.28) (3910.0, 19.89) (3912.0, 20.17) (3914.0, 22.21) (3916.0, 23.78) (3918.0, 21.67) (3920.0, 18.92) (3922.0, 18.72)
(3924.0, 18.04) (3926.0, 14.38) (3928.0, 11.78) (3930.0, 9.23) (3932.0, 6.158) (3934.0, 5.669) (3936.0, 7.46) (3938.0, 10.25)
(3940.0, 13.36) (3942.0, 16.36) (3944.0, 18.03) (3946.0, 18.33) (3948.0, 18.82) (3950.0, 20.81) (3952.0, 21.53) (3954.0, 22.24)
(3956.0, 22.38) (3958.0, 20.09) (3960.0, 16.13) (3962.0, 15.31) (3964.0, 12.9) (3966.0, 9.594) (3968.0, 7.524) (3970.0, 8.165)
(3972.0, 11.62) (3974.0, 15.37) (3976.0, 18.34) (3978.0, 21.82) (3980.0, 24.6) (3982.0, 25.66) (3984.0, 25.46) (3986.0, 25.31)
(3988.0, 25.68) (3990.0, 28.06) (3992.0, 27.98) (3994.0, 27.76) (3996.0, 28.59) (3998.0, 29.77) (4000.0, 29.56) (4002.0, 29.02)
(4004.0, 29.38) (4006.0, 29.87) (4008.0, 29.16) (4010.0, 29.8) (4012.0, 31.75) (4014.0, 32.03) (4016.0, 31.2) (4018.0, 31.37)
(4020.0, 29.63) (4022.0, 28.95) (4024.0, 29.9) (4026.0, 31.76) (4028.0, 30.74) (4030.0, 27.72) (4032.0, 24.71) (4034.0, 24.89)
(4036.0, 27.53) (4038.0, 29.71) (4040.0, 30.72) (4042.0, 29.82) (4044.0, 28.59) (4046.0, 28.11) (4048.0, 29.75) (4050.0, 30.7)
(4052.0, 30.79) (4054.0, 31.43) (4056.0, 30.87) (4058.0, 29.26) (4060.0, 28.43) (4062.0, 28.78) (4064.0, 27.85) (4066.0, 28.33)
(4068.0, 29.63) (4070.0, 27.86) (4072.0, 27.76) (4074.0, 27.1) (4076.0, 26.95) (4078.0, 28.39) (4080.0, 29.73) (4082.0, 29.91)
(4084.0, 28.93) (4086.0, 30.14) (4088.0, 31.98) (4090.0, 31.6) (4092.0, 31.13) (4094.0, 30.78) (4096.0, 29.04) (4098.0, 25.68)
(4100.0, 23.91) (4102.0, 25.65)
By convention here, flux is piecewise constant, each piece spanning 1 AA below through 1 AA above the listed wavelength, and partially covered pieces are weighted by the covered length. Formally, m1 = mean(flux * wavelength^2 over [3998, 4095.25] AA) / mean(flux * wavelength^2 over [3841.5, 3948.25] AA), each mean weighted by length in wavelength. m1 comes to 1.97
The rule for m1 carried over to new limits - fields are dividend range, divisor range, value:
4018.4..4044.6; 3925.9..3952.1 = 2.25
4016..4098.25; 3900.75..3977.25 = 1.92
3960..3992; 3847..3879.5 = 1.28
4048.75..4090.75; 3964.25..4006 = 1.36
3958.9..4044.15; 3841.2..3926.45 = 1.56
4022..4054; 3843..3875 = 2.13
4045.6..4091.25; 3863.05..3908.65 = 1.82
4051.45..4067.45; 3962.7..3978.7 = 2.36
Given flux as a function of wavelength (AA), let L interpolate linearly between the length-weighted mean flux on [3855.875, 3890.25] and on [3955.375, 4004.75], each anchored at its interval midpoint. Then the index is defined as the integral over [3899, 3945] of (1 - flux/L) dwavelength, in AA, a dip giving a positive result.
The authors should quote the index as 5.2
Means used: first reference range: 16.1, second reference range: 21.4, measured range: 16.3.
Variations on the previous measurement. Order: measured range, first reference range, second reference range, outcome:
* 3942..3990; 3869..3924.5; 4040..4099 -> 8.85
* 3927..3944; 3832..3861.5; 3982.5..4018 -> 8.97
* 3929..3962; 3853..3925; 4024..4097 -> 9.64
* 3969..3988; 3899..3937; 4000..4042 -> 3.49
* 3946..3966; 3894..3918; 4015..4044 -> 4.65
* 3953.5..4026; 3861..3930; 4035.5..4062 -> 3.86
